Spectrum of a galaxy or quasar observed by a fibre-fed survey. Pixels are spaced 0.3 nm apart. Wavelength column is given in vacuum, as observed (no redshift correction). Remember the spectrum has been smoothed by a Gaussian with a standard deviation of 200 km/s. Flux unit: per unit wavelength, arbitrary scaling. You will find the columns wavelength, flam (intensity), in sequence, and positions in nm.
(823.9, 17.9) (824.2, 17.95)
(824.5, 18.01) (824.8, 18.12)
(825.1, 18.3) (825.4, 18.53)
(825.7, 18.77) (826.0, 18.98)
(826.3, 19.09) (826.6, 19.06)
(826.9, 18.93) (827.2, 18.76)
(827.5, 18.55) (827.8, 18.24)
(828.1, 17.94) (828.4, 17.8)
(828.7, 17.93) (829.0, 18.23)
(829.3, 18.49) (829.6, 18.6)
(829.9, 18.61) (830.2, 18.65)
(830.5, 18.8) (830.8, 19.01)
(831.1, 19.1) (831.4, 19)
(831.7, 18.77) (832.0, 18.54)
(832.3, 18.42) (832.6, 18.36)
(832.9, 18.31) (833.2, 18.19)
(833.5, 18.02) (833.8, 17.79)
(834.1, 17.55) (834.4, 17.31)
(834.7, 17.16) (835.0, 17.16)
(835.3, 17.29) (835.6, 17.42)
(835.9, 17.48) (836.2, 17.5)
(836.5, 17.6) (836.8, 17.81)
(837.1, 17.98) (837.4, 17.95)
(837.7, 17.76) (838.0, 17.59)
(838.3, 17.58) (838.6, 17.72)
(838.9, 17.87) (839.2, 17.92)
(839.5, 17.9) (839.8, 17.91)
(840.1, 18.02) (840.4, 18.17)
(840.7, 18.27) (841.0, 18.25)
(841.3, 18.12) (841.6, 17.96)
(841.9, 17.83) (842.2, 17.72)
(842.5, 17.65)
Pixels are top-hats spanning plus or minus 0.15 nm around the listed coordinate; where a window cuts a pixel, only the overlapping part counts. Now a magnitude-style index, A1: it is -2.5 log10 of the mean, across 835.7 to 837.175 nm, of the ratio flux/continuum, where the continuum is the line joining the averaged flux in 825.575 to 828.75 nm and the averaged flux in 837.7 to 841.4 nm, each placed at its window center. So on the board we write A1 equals 0.03 mag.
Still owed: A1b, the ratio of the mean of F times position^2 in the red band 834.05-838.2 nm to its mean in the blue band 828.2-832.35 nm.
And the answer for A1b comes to 0.96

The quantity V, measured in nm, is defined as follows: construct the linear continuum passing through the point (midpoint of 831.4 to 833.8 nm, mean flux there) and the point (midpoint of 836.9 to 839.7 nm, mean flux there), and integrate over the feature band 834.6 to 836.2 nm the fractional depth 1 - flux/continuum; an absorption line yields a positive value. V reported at 0.07 nm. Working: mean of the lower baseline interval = 18.4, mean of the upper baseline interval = 17.8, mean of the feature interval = 17.3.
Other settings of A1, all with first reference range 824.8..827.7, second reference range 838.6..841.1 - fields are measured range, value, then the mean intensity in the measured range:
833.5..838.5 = 0.04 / 17.6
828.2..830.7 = 0.01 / 18.4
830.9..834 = 0.00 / 18.4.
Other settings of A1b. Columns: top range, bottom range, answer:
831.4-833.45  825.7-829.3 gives 1.01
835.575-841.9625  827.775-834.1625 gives 0.99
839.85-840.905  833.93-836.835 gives 1.05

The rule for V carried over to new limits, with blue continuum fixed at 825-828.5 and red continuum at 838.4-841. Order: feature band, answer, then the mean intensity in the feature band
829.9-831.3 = -0.03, 18.9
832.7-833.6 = 0.00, 18.2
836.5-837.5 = 0.01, 17.9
